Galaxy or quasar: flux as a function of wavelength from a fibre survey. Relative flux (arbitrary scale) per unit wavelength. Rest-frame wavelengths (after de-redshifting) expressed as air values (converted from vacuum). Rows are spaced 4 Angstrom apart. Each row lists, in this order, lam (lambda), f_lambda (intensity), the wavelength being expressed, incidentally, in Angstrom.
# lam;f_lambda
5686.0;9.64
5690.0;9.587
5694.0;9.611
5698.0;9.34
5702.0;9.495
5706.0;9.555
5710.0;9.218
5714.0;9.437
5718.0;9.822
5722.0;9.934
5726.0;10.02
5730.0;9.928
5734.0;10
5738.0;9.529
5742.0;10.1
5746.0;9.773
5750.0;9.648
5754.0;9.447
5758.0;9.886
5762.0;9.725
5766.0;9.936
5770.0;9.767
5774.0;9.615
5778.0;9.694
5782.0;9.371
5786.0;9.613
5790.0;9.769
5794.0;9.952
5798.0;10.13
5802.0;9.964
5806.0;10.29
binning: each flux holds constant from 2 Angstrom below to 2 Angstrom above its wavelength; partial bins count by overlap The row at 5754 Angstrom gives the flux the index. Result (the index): 9.447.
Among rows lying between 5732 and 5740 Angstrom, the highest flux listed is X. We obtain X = 10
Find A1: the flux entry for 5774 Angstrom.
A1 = 9.615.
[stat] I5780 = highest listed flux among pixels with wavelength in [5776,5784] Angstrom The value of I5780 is 9.694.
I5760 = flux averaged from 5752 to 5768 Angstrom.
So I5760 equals 9.75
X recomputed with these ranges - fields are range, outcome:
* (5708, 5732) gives 10.02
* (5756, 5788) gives 9.936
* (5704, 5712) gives 9.555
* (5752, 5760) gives 9.886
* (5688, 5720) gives 9.822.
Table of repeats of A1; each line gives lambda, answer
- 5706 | 9.555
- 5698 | 9.34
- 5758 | 9.886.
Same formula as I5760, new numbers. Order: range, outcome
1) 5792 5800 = 10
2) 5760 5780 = 9.75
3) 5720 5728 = 9.98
